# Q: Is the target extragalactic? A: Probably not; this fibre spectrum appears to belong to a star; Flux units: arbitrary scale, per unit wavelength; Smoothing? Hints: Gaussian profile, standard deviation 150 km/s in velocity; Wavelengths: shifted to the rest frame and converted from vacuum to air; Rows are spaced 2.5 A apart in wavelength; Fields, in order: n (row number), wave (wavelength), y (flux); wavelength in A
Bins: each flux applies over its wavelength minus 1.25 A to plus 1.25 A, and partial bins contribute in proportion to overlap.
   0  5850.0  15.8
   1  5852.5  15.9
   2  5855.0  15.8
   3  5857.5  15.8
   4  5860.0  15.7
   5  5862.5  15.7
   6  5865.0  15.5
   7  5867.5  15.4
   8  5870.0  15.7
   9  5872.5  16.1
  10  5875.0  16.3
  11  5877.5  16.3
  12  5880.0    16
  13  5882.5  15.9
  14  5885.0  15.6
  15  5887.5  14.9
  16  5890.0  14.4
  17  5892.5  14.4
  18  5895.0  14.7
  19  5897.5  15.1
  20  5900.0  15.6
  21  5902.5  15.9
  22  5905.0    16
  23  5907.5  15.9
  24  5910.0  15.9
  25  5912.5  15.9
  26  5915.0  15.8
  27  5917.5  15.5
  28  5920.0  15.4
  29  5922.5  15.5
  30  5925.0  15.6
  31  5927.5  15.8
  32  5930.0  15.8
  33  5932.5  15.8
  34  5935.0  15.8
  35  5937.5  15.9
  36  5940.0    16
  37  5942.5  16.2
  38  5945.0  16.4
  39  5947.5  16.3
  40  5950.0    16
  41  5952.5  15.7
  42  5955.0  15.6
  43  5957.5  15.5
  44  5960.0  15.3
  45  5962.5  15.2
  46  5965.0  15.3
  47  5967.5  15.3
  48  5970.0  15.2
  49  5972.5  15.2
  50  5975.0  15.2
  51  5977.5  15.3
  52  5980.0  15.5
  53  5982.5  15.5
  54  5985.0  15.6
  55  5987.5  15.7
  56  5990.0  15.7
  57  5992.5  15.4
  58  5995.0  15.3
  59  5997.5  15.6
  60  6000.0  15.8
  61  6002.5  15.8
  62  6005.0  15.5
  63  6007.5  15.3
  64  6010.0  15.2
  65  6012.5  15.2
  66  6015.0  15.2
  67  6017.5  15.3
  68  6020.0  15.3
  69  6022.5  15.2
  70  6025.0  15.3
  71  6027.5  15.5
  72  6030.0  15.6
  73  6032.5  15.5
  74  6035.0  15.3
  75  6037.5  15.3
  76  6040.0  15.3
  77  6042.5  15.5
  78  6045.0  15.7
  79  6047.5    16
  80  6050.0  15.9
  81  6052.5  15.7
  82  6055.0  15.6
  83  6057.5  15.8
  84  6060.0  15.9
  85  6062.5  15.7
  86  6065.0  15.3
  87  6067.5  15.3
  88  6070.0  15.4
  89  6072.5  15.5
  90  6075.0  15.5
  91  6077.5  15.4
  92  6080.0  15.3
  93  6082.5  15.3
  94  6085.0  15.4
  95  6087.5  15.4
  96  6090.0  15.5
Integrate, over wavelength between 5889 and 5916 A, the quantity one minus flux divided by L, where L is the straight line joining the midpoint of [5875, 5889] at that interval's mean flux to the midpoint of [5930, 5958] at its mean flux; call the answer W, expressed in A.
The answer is 0.7 A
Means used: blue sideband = 15.8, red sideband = 15.9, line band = 15.4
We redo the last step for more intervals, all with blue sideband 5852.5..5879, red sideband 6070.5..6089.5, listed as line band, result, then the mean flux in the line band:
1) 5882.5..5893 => 0.5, 15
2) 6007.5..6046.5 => 0.4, 15.4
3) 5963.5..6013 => 0.5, 15.4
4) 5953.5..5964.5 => 0.2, 15.4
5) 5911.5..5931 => 0.1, 15.7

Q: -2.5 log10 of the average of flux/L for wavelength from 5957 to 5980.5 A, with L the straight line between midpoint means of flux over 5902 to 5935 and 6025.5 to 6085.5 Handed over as 0.03 mag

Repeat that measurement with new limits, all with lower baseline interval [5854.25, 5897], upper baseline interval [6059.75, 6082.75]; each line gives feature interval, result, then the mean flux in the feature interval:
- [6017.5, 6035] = 0.01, 15.4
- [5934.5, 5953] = -0.04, 16.1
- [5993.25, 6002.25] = -0.01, 15.6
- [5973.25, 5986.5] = 0.00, 15.4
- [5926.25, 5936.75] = -0.02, 15.8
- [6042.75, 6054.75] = -0.02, 15.8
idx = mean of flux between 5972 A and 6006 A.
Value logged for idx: 15.5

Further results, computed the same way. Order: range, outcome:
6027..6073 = 15.6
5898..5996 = 15.7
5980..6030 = 15.4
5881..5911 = 15.4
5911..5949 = 15.8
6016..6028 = 15.3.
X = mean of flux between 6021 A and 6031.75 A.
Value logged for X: 15.4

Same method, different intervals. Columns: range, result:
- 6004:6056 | 15.4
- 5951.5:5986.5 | 15.4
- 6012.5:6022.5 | 15.2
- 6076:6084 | 15.3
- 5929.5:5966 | 15.8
